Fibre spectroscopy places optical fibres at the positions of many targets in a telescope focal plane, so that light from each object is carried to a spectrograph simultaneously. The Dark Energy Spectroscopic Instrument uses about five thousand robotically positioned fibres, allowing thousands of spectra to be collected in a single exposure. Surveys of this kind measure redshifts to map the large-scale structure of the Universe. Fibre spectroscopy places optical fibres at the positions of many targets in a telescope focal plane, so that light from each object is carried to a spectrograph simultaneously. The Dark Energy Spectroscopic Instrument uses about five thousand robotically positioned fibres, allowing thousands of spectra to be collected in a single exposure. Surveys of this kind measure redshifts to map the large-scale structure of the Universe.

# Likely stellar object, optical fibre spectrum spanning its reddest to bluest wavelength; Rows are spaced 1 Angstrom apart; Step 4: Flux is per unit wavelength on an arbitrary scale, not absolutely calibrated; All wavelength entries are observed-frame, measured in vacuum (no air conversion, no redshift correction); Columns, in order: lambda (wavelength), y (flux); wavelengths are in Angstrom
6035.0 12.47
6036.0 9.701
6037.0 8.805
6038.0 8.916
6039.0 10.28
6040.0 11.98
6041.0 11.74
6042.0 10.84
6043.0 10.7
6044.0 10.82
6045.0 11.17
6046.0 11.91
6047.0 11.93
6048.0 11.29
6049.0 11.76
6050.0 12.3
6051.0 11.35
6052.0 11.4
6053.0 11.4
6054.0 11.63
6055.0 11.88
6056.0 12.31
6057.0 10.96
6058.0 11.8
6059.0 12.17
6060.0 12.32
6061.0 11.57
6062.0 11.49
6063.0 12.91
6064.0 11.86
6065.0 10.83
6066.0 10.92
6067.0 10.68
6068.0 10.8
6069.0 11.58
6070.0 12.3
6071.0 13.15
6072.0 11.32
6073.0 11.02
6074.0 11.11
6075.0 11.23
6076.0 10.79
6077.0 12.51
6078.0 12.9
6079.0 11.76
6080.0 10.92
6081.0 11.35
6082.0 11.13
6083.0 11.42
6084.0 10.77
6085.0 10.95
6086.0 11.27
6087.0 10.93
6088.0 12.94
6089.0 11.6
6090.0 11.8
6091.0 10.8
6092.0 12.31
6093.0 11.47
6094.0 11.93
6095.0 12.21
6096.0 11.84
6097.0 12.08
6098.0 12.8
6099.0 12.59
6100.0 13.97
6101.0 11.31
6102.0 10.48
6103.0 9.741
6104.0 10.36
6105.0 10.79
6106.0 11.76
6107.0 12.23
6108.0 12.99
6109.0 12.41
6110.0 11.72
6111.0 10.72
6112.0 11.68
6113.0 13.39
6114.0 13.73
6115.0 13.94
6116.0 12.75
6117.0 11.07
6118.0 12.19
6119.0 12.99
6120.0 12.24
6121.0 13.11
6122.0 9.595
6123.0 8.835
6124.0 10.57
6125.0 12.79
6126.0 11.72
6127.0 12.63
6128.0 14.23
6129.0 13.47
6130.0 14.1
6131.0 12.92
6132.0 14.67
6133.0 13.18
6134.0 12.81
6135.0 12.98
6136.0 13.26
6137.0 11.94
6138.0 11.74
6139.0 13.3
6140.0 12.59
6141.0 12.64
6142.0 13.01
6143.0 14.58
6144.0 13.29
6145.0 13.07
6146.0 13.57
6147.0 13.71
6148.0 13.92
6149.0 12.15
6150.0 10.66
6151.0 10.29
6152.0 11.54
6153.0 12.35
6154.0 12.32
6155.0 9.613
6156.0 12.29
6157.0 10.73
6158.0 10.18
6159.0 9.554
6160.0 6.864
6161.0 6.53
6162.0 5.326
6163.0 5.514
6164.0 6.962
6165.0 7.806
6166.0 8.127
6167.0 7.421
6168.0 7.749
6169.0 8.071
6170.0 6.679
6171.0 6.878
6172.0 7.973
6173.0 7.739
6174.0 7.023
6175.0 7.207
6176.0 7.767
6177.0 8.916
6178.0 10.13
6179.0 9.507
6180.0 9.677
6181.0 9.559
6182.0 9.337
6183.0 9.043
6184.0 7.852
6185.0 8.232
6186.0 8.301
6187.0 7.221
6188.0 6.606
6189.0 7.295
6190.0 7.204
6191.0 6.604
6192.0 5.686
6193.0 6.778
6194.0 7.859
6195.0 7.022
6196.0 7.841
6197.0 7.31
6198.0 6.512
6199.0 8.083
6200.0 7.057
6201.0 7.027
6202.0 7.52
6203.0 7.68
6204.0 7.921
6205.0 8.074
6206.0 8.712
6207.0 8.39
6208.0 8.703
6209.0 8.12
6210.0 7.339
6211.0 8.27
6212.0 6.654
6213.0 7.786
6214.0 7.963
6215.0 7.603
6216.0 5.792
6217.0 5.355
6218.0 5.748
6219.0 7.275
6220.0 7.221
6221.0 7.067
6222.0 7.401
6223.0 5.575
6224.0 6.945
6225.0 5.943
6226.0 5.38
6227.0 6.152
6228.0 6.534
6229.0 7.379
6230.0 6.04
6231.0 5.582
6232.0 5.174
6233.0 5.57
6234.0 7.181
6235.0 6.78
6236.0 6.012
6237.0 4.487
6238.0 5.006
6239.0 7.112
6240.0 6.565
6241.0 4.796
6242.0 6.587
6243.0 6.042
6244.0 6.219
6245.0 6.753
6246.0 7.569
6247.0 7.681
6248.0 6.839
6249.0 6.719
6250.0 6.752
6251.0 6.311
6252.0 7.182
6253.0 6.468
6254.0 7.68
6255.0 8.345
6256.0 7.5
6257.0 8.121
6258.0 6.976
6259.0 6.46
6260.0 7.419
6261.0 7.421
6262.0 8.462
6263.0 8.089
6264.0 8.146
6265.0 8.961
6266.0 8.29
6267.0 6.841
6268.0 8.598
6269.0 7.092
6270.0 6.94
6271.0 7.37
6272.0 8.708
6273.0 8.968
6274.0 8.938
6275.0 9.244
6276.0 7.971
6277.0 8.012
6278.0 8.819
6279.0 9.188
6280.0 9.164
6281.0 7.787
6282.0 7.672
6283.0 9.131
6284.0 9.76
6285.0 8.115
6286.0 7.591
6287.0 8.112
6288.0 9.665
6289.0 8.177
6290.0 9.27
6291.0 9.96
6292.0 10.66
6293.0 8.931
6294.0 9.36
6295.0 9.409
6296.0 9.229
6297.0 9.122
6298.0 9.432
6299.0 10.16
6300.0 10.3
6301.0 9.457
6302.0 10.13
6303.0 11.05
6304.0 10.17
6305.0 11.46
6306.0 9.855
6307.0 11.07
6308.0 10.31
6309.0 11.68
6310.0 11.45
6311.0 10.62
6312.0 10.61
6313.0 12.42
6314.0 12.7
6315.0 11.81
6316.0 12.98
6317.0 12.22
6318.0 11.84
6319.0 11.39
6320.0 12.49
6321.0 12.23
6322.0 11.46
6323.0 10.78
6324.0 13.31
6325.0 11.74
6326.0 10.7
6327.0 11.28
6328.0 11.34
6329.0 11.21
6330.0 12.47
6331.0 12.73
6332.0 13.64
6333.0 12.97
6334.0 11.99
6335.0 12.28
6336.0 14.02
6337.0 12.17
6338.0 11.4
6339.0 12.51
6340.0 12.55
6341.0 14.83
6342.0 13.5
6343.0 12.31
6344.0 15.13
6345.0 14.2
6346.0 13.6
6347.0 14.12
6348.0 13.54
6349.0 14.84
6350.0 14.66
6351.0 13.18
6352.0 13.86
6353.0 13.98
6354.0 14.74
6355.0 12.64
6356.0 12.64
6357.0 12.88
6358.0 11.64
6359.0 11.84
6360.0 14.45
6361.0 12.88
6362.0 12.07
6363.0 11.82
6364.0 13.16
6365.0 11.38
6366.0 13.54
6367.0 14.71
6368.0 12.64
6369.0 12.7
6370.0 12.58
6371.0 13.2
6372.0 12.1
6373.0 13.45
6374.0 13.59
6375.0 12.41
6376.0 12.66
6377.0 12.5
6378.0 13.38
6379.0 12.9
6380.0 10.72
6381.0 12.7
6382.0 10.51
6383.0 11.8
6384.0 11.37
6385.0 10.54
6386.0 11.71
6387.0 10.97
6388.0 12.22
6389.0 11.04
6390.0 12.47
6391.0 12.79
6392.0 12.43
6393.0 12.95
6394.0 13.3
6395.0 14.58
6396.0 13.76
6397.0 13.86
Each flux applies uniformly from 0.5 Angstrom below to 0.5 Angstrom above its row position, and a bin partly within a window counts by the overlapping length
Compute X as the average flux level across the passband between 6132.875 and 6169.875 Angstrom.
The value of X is 10.8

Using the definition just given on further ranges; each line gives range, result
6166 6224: 7.6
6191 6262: 6.91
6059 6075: 11.6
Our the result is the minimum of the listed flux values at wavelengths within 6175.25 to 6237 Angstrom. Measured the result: 4.487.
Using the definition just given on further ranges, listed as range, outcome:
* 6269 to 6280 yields 6.94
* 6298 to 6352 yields 9.432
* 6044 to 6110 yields 9.741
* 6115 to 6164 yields 5.326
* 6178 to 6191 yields 6.604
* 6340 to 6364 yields 11.64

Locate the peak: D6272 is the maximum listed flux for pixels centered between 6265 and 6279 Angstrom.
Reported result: 9.244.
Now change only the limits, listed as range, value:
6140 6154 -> 14.58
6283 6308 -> 11.46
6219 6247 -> 7.681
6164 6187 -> 10.13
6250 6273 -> 8.968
